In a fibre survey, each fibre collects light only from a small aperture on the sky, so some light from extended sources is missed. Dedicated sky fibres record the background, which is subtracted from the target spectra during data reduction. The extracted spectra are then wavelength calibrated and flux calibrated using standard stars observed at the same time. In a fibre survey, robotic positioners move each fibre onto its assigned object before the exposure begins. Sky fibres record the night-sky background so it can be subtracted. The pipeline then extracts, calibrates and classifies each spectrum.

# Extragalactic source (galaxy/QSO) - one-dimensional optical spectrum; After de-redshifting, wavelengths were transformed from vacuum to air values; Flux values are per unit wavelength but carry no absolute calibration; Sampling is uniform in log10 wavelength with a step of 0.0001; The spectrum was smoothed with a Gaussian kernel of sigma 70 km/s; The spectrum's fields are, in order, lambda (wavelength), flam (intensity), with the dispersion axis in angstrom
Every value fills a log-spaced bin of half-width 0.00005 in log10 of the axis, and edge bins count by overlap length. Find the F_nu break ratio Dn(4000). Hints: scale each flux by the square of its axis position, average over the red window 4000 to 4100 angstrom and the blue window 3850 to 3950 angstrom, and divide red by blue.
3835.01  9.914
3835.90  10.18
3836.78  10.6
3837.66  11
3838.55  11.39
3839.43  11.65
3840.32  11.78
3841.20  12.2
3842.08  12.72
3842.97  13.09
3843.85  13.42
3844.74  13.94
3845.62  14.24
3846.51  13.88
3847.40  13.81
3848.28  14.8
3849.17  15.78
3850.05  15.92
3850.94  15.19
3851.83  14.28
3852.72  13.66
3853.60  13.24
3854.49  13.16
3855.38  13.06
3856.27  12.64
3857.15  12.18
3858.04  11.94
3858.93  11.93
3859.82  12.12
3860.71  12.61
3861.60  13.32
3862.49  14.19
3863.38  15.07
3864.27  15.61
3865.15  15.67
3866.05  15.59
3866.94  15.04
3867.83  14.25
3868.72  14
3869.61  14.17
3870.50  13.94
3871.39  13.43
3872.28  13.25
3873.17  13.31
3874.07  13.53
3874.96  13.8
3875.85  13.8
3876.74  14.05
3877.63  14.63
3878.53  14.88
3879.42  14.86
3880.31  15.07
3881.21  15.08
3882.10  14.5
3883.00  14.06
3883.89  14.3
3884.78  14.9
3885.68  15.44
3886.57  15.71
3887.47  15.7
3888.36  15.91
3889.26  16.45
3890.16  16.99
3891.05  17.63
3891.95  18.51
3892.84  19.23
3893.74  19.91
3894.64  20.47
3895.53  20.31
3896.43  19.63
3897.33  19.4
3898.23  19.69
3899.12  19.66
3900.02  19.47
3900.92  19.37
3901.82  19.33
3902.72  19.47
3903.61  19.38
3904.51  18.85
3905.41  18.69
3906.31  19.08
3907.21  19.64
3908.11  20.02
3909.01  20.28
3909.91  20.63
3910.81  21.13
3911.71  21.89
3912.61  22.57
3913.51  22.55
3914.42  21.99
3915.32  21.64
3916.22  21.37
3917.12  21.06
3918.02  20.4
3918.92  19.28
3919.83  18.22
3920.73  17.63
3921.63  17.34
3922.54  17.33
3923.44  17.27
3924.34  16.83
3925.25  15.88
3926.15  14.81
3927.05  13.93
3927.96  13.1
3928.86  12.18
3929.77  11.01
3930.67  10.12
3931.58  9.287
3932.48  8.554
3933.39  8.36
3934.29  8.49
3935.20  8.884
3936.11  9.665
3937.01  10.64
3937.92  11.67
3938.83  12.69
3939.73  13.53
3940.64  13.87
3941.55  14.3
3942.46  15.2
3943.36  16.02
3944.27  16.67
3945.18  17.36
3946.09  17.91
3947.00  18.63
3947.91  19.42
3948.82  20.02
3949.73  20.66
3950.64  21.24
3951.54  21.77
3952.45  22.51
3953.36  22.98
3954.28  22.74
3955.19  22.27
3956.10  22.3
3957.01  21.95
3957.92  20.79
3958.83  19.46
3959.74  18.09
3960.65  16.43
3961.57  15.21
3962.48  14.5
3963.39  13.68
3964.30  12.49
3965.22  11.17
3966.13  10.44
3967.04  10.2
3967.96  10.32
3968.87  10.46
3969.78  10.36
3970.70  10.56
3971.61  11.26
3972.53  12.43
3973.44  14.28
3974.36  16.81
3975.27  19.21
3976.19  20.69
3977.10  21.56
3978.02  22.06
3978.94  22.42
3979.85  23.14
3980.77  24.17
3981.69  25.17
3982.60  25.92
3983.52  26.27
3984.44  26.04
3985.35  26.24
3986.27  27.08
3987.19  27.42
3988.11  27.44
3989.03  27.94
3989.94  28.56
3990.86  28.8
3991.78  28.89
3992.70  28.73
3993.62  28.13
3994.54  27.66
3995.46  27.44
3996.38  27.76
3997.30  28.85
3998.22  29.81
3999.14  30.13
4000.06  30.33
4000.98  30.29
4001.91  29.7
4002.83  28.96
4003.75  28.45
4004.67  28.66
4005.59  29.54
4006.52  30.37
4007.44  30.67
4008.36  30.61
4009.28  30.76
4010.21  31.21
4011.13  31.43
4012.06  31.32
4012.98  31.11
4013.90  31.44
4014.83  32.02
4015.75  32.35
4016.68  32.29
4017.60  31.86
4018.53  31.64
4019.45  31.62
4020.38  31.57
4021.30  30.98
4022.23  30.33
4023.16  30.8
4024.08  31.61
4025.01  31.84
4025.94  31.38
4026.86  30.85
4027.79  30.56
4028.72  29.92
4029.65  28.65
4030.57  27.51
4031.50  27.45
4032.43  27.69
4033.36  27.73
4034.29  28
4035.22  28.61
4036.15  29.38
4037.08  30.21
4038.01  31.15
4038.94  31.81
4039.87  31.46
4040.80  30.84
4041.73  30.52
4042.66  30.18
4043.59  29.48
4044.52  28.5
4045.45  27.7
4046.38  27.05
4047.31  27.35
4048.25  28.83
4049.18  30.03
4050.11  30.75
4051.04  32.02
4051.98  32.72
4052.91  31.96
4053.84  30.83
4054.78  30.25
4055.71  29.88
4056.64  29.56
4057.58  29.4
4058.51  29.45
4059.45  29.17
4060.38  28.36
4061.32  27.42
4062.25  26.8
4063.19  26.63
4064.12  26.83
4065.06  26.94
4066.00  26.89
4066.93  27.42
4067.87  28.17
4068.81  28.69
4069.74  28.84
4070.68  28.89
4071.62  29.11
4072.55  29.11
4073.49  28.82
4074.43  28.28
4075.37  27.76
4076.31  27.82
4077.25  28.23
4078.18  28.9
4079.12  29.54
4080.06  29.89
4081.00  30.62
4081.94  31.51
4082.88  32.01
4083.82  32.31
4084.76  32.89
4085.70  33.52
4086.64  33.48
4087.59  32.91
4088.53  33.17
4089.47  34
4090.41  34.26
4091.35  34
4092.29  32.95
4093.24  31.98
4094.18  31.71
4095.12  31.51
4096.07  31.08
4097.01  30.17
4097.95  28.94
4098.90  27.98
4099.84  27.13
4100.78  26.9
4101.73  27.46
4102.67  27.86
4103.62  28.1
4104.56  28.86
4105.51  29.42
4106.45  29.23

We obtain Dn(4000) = 2.03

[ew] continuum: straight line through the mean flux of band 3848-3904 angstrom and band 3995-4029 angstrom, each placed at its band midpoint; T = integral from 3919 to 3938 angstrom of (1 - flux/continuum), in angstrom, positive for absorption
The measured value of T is 7.28 angstrom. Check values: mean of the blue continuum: 15.5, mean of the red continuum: 30.6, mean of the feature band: 13.1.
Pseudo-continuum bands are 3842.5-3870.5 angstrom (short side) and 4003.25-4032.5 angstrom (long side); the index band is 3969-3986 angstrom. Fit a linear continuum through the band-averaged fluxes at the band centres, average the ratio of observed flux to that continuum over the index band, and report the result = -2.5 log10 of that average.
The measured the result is 0.32 mag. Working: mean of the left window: 13.9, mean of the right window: 30.6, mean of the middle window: 19.8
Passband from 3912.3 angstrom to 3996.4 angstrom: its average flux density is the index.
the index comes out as 18.4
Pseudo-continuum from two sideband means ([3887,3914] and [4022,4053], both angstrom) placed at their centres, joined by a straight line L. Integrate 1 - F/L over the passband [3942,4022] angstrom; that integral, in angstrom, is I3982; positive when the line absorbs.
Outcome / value 7.2 angstrom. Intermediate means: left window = 19.4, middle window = 23.6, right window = 29.8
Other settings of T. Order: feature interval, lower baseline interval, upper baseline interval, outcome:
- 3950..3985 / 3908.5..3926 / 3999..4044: 9.2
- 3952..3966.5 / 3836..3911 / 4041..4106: 2.4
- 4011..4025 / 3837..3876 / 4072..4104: -3.4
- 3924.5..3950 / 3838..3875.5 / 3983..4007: 9.9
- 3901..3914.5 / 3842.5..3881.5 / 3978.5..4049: -1.2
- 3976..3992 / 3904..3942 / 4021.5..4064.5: -1.8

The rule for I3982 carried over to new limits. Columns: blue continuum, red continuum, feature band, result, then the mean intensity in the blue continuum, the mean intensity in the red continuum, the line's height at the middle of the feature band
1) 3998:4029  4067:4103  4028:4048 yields 1.0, 30.8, 30.3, 30.6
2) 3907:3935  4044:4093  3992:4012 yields -4.6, 16.8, 29.9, 24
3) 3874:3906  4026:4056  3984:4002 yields -1.8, 17.1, 29.7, 25.7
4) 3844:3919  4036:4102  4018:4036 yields -2.0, 16.5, 29.9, 26.9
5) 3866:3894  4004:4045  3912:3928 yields 0.5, 15.2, 30.4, 19.4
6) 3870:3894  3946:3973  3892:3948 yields -3.7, 15.3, 16.7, 16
